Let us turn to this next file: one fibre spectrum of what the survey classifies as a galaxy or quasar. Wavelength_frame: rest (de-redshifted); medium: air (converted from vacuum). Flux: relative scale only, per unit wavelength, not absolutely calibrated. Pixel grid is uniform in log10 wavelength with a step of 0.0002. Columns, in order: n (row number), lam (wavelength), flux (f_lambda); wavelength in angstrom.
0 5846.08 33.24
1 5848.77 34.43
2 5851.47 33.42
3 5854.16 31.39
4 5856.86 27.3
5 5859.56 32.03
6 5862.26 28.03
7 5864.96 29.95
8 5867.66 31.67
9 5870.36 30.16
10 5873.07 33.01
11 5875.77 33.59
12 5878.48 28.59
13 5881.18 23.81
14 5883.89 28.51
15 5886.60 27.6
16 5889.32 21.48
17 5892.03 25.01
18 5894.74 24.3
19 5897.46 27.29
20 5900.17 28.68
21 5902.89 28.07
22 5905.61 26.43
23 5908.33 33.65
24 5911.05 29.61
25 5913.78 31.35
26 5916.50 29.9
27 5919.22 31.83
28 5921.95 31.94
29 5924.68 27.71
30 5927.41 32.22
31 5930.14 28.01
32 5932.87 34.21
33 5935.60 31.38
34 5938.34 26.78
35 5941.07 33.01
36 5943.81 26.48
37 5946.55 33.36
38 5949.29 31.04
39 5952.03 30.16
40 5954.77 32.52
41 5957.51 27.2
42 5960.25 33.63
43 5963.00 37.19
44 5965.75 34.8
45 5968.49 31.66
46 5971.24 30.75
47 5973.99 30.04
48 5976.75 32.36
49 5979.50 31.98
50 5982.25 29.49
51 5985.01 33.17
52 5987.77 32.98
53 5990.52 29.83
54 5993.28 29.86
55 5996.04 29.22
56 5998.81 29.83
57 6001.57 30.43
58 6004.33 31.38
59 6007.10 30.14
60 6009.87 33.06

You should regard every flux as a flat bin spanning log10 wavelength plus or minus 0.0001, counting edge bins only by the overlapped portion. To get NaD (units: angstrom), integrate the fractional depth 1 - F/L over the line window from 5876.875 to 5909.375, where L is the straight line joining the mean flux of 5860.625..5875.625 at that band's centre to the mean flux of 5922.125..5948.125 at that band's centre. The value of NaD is 3.97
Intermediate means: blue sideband 30.8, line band 26.9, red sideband 30.4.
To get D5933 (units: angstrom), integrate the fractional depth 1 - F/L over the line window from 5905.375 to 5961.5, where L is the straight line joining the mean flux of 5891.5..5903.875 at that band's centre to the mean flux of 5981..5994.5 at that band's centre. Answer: -4.4 angstrom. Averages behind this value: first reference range 26.7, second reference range 31.1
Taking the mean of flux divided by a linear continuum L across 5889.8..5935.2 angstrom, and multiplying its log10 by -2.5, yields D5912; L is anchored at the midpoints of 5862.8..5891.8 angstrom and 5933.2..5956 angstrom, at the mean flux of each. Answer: 0.018 mag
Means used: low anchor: 28.7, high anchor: 30.7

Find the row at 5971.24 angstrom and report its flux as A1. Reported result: 30.75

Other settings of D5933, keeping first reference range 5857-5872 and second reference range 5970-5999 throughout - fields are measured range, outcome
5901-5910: 0.31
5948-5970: -1.09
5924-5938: 0.00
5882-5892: 1.54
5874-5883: 0.41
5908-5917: -0.15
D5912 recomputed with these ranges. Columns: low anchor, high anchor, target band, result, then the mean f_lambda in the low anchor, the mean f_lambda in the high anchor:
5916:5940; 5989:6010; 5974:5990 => -0.05 mag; 30.5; 30.3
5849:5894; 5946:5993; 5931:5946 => 0.02 mag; 29.2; 31.8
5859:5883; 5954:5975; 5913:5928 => 0.02 mag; 30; 32.3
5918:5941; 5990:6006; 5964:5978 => -0.06 mag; 30.6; 30.1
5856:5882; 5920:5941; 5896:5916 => 0.04 mag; 30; 30.5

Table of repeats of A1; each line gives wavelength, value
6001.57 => 30.43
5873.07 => 33.01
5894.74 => 24.3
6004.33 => 31.38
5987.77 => 32.98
